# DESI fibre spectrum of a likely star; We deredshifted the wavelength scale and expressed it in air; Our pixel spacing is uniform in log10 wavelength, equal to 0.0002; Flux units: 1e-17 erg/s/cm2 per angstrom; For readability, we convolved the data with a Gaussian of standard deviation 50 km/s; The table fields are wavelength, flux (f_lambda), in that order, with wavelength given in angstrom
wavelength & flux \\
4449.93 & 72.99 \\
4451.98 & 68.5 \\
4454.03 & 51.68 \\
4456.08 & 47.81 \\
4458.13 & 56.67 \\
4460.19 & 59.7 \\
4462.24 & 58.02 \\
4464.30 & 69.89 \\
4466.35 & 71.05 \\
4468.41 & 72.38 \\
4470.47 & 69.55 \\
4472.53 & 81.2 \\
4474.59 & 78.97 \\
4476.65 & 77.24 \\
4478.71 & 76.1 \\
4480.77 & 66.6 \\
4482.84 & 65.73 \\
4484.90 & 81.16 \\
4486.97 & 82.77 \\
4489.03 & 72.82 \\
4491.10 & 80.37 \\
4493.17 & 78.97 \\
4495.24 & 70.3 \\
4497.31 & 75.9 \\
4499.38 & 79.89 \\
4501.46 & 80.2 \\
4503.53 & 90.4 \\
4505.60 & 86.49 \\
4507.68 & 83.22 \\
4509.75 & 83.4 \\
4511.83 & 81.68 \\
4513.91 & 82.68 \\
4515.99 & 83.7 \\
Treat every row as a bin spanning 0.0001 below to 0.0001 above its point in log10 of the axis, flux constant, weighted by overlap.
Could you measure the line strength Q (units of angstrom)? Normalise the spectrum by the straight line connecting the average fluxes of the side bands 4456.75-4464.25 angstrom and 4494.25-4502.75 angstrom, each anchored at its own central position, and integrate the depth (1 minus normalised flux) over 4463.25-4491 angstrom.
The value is -3.16 angstrom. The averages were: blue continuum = 59.1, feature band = 74.5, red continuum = 77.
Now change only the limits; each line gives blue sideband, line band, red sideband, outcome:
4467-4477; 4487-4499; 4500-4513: 0.63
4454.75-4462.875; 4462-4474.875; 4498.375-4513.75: -2.28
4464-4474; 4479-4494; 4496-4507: 0.52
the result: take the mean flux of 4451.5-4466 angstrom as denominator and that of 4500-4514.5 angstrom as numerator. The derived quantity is 1.42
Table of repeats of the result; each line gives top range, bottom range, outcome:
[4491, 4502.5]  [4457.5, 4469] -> 1.20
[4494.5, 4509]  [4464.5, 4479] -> 1.08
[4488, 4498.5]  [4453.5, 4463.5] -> 1.37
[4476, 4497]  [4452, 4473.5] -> 1.18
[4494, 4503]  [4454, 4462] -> 1.42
